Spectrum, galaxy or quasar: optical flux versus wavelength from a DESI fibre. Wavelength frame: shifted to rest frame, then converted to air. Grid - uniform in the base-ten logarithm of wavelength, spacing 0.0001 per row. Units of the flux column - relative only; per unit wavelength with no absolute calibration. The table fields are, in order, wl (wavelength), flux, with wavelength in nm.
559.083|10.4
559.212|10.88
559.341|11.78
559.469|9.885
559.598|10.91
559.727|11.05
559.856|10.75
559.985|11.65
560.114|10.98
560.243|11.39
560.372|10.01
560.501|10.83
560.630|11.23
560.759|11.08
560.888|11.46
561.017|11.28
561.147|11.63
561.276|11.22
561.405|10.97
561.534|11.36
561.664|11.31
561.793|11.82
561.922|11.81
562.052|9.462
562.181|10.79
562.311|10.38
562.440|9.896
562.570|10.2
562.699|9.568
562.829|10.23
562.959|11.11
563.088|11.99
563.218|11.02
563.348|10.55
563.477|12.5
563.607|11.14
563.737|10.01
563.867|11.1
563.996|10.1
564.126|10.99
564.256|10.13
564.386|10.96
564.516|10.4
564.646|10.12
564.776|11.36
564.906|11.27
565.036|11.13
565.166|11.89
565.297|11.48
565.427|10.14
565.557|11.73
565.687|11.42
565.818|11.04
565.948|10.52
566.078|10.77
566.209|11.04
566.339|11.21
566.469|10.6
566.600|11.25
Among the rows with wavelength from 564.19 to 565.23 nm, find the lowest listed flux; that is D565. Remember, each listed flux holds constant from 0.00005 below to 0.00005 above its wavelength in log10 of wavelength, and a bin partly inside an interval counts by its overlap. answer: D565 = 10.12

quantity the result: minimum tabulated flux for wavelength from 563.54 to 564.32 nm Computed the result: 10.01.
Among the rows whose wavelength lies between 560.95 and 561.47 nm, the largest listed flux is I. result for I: 11.63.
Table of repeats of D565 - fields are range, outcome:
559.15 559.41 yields 10.88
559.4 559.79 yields 9.885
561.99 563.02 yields 9.462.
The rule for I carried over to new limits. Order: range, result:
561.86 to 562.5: 11.81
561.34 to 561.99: 11.82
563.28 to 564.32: 12.5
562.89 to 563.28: 11.99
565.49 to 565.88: 11.73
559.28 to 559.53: 11.78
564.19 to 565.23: 11.89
